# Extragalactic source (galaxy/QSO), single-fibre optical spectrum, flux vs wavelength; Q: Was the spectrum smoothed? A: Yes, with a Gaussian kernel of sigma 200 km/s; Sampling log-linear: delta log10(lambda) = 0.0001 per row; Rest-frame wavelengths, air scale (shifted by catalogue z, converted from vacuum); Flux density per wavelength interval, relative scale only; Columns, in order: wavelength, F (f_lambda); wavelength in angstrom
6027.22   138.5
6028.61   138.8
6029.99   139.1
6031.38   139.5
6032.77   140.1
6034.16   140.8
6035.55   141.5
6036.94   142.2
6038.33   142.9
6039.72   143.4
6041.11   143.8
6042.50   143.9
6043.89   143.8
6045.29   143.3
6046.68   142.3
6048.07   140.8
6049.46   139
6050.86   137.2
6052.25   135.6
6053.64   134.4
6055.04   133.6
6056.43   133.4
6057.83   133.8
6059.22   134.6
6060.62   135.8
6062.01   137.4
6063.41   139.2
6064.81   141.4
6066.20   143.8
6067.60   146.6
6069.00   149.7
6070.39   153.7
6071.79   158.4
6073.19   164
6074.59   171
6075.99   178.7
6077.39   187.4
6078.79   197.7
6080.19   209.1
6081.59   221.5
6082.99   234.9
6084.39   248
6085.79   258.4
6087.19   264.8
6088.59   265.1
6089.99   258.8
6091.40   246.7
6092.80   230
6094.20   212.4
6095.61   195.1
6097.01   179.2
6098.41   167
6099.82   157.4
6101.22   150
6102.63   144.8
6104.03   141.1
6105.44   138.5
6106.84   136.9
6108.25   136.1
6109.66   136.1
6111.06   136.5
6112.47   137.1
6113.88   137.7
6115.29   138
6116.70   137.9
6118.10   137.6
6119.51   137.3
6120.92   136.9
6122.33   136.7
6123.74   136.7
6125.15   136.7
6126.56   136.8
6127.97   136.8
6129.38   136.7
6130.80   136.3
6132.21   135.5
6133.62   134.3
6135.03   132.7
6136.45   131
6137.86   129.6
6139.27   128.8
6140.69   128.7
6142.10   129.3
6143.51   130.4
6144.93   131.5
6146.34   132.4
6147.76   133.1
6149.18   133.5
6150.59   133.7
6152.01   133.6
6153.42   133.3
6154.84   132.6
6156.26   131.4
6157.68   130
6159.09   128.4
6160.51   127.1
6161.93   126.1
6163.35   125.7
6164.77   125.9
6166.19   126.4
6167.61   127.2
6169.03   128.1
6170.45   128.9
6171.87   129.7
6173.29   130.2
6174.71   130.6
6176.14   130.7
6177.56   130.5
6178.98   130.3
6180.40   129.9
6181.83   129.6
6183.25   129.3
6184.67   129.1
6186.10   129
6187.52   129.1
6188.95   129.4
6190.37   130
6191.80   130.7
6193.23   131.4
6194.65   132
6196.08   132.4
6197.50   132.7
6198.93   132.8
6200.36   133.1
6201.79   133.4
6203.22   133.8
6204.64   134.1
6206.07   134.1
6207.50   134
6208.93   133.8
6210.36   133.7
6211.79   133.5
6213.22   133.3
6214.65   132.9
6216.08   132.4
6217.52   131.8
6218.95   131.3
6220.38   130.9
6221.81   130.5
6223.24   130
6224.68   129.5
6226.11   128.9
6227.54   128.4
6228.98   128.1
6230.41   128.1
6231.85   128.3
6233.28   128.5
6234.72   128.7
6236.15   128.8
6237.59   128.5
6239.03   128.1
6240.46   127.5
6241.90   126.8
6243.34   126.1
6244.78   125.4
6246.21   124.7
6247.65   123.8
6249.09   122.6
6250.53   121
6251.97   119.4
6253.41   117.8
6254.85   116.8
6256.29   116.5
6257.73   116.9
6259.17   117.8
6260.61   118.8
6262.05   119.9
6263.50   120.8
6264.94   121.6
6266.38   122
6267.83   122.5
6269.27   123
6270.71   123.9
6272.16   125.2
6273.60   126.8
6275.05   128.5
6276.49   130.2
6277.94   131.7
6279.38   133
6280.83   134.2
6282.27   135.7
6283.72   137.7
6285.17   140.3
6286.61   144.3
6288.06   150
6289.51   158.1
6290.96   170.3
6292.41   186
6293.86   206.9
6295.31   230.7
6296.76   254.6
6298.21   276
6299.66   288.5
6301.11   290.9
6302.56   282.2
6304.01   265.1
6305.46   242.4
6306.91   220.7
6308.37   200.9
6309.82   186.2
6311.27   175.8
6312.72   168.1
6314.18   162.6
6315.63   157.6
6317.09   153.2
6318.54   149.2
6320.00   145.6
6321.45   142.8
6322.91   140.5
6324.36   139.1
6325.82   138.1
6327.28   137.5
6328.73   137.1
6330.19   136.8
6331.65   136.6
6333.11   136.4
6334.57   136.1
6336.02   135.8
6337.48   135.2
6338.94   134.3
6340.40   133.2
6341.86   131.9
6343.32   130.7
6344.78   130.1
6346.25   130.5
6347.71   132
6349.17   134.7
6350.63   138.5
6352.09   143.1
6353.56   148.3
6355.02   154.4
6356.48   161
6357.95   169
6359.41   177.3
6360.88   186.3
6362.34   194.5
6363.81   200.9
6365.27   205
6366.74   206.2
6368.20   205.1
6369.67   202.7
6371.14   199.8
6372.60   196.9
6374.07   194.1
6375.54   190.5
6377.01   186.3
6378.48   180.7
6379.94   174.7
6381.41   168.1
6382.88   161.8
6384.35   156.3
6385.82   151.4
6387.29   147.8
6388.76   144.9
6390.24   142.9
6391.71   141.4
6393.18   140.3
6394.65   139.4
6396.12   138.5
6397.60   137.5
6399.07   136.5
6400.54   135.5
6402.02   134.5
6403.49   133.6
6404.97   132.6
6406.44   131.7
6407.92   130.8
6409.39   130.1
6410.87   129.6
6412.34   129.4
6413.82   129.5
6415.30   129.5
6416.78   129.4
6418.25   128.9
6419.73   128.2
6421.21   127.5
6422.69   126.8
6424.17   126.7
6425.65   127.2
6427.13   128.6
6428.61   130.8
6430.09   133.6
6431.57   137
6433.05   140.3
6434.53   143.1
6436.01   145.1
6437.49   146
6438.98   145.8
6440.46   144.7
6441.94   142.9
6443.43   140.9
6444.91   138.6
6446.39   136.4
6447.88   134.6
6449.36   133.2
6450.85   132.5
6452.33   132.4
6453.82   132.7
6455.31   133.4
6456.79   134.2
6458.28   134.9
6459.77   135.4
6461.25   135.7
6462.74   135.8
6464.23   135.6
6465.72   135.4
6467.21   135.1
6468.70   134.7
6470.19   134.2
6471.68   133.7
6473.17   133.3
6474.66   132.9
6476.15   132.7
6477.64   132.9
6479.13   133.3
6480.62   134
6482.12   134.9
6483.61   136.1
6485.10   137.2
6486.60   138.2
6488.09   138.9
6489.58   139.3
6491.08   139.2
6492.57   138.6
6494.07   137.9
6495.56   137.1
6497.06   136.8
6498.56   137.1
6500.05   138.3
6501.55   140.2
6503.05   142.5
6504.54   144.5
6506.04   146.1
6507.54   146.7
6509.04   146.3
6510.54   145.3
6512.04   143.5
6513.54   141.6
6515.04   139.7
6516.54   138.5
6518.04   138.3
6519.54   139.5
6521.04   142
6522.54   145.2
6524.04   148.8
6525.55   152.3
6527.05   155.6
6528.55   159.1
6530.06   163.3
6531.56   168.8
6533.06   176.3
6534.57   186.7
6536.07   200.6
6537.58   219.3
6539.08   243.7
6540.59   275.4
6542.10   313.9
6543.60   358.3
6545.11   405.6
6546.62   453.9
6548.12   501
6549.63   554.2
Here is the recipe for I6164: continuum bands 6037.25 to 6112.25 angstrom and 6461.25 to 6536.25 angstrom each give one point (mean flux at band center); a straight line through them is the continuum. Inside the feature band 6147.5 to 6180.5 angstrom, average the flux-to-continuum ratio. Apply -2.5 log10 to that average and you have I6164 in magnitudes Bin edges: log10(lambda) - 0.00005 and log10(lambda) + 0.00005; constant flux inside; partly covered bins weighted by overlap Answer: 0.24 mag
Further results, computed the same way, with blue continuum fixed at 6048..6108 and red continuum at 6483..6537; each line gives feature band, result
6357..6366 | -0.20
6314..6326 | 0.08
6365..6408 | -0.04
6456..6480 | 0.12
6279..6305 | -0.24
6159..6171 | 0.31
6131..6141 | 0.28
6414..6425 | 0.19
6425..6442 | 0.10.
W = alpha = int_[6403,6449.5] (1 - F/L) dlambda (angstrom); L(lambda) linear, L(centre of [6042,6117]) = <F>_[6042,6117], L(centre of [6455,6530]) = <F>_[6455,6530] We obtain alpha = 3.2 angstrom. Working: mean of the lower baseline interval 167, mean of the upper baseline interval 140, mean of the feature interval 134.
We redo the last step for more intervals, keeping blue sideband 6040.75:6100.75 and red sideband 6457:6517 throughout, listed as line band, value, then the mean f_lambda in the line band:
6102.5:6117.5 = 2.9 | 138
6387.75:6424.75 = 2.9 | 134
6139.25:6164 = 5.4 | 131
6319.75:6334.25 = 1.3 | 139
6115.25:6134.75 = 3.8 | 137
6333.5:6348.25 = 1.7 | 133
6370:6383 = -3.3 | 185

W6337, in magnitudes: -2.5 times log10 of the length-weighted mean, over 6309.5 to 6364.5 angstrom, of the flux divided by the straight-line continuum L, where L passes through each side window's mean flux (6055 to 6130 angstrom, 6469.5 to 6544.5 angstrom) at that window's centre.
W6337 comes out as 0.09 mag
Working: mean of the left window 167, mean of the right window 159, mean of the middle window 149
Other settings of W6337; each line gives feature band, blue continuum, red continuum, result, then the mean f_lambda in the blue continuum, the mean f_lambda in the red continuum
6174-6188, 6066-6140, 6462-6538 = 0.24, 167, 145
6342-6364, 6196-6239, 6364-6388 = 0.15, 131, 183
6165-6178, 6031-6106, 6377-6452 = 0.23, 168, 140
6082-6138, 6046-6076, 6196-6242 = -0.18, 144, 131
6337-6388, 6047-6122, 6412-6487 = -0.17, 167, 135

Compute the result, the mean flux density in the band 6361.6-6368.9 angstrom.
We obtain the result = 203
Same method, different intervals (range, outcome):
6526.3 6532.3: 162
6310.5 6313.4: 173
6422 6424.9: 127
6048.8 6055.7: 136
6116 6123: 137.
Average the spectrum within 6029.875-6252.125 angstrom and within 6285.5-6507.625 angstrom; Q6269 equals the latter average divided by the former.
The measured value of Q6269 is 1.1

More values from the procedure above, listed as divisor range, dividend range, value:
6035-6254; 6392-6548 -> 1.07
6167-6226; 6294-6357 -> 1.30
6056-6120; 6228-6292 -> 0.75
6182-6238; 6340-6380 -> 1.29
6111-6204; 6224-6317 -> 1.16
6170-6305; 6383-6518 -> 0.97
